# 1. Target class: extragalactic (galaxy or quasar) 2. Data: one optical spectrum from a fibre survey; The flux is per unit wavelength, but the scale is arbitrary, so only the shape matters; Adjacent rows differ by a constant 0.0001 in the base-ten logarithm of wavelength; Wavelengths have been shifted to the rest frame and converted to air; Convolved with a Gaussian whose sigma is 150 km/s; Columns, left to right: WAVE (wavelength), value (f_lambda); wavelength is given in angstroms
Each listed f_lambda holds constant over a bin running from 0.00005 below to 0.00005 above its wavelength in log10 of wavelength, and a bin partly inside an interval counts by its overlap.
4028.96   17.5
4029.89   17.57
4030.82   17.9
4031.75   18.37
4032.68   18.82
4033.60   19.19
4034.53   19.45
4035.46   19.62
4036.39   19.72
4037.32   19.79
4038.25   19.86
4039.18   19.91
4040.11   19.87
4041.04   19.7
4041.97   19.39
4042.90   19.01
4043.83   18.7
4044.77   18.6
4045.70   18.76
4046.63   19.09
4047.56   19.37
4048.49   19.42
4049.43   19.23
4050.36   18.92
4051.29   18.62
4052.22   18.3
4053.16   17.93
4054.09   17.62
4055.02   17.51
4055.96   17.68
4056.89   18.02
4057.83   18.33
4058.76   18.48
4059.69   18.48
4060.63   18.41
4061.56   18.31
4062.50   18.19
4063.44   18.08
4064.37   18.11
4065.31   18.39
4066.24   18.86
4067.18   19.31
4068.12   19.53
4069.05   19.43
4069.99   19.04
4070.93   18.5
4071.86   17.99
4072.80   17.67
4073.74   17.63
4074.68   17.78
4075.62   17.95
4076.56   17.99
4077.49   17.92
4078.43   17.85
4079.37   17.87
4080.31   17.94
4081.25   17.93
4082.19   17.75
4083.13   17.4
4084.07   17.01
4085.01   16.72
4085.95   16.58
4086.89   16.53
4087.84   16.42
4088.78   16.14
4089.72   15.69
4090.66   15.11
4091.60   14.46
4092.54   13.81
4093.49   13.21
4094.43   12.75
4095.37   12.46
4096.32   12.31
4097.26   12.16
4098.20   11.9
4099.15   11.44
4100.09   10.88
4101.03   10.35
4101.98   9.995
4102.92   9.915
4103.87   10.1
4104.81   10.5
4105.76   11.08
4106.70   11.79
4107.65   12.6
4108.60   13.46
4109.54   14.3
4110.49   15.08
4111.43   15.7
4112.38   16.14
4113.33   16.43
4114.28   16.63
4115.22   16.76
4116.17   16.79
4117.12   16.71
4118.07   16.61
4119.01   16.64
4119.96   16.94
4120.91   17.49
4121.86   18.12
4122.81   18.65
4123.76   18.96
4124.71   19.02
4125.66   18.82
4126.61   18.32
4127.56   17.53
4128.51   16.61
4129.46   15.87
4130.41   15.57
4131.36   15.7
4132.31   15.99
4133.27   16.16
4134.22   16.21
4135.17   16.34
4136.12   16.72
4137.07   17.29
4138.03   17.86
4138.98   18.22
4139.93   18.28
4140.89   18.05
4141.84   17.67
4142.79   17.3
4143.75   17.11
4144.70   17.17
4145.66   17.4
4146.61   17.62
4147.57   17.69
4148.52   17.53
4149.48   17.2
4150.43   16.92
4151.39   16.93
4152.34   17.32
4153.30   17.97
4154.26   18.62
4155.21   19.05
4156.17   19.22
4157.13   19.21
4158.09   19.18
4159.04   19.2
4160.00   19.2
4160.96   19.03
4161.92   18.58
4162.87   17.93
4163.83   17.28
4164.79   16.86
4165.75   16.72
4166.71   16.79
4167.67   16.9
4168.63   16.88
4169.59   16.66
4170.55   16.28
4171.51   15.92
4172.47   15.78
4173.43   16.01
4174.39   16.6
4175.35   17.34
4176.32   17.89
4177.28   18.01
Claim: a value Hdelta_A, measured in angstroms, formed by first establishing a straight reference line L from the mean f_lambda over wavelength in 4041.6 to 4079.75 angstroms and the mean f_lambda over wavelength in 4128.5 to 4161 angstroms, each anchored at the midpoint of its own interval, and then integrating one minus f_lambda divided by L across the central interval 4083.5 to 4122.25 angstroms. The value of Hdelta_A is 8.0 angstroms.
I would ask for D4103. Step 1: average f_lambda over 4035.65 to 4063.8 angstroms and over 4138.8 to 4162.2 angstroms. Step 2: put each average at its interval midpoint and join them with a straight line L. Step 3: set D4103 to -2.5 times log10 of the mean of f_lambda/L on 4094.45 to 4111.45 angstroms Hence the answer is 0.47 mag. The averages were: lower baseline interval 18.8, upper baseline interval 18.1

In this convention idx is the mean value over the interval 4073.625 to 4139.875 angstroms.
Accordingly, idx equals 15.6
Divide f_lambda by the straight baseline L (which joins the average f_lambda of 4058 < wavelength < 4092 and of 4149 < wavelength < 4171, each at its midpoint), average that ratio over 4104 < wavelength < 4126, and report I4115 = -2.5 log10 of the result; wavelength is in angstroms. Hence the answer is 0.129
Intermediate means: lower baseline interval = 17.7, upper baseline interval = 17.8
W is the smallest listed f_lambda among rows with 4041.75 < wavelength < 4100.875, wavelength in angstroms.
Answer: 10.88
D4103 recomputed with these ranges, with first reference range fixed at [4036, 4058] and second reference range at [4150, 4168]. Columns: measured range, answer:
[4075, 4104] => 0.248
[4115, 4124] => 0.062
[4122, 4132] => 0.048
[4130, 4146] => 0.075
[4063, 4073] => 0.004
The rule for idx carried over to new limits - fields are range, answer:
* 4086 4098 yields 14.3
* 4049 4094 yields 17.6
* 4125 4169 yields 17.5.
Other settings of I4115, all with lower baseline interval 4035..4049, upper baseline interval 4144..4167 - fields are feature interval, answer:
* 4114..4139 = 0.07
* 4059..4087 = 0.05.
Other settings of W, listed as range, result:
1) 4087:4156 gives 9.915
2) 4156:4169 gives 16.72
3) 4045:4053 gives 18.3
